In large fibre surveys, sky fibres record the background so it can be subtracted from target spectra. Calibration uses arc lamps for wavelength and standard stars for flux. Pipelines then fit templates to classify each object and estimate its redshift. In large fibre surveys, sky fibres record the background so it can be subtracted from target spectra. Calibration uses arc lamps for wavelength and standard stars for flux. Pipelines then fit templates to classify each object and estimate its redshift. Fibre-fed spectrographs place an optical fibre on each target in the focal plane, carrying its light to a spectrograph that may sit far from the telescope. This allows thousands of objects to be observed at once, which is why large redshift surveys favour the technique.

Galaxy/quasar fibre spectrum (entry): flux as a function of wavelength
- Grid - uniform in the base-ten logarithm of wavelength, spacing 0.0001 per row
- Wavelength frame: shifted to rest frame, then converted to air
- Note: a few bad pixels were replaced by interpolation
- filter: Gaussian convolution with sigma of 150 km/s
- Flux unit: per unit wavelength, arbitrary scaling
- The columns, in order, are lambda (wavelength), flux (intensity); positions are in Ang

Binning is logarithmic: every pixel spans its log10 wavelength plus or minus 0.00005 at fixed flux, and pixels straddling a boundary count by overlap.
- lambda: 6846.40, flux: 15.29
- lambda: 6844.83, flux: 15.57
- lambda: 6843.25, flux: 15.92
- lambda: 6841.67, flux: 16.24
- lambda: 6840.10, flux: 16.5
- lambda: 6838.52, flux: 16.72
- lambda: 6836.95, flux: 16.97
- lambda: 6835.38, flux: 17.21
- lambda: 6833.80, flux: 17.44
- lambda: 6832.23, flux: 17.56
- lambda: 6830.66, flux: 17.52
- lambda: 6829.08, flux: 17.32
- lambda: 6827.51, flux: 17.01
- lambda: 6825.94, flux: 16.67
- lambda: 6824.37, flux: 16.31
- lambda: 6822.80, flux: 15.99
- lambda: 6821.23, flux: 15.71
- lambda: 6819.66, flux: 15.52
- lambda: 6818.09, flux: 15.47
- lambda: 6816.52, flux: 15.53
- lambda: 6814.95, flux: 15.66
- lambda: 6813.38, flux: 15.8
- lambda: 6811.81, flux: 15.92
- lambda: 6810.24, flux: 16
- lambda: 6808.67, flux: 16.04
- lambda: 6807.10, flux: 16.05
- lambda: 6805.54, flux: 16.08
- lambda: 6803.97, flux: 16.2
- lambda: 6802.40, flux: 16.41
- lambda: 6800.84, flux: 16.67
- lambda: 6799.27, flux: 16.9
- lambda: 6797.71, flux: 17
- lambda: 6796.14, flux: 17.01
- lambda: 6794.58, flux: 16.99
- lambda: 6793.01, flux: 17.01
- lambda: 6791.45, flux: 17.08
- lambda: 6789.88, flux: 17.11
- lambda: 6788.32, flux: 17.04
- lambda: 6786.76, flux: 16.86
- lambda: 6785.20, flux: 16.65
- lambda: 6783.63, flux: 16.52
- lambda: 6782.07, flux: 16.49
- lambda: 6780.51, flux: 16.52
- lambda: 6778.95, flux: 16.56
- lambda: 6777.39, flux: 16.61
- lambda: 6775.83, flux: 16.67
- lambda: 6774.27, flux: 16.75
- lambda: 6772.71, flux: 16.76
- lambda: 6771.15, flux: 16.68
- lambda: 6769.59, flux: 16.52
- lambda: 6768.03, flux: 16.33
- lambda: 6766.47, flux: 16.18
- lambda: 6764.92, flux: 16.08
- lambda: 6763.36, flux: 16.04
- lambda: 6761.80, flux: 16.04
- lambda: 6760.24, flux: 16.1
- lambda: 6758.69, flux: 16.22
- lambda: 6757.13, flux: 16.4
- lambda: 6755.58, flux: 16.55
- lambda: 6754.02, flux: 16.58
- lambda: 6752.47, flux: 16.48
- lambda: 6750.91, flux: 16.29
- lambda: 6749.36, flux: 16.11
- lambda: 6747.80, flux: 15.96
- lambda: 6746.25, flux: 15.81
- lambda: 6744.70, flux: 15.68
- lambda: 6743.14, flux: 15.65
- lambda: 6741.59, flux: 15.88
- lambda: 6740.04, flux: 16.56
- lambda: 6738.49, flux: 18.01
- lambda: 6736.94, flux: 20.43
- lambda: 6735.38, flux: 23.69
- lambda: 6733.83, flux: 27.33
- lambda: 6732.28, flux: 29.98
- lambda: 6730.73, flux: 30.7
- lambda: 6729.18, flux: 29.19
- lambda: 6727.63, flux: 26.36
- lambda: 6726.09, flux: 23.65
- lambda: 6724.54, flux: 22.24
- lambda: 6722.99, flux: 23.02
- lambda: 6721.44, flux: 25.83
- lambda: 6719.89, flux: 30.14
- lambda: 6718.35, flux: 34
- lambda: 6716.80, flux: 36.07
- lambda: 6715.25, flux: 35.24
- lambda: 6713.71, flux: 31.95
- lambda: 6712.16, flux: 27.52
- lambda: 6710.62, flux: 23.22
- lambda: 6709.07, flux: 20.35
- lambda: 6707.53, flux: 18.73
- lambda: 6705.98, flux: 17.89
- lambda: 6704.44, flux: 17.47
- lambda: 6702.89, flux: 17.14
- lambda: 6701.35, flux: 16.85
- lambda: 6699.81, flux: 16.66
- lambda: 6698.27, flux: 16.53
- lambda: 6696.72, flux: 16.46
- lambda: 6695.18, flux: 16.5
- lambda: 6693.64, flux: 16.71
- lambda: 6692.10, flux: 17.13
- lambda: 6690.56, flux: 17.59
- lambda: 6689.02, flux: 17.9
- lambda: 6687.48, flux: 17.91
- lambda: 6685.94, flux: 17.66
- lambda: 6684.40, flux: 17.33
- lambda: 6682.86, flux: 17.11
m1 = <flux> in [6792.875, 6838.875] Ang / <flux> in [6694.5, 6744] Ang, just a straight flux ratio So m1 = 0.71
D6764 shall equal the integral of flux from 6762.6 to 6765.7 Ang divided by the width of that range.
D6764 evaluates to 16.1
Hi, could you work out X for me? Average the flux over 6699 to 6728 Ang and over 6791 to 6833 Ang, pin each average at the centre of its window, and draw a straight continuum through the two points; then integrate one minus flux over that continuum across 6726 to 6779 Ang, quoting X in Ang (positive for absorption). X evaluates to 6.9 Ang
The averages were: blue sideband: 24.4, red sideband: 16.4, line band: 18.6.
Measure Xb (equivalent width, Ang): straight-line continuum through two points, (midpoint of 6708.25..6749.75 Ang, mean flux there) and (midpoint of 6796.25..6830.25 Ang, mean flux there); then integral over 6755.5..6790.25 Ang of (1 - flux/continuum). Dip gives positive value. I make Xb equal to 6.0 Ang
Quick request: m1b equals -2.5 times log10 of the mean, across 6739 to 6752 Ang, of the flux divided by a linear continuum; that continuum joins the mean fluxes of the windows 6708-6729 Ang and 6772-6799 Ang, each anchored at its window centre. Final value 0.402 mag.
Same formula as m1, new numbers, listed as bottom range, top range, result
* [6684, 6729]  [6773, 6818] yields 0.75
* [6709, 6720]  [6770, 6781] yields 0.55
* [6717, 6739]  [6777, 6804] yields 0.64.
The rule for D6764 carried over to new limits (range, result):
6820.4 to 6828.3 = 16.4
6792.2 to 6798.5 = 17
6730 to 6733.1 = 30.3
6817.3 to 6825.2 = 15.8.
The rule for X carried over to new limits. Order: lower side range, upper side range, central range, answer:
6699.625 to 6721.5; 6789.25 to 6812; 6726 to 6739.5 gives -1.6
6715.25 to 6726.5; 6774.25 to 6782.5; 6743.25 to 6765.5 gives 5.5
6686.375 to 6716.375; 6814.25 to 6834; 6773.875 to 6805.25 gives 1.3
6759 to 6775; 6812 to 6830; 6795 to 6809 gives -0.3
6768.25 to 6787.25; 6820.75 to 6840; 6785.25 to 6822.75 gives 0.9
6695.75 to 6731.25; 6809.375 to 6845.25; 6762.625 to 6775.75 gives 2.5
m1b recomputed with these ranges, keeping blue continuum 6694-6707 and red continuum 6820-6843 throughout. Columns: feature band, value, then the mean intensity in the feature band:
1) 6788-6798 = -0.014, 17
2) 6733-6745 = -0.146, 19.3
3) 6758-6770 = 0.045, 16.2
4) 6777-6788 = 0.014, 16.6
